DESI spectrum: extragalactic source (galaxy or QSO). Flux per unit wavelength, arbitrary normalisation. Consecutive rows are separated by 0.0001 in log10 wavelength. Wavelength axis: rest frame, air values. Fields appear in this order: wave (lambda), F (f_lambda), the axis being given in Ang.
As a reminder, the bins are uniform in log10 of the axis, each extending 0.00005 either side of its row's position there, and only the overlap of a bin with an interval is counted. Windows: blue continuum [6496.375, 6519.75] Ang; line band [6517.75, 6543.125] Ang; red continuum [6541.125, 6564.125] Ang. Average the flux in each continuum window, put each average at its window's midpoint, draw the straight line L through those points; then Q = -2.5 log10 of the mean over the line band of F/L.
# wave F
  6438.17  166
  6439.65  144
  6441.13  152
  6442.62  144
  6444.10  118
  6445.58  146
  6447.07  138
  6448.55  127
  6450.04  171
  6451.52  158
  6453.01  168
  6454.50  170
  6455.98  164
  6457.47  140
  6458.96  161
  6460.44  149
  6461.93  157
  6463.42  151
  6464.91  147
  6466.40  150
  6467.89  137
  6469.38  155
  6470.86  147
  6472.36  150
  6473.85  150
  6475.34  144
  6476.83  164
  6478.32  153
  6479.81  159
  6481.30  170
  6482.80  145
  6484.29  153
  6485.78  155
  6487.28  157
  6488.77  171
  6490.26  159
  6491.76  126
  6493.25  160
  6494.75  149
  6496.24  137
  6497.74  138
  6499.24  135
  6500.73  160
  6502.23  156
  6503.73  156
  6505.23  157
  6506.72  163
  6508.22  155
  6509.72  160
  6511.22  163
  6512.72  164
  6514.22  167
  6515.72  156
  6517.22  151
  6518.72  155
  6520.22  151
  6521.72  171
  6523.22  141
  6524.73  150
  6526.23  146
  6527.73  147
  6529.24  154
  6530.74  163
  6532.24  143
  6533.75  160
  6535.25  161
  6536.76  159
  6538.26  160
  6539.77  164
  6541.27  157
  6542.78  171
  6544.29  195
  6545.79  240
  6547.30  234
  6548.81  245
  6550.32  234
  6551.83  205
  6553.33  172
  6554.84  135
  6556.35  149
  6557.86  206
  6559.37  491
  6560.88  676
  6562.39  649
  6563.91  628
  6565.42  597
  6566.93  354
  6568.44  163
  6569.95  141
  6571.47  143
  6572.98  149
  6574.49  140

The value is 0.392 mag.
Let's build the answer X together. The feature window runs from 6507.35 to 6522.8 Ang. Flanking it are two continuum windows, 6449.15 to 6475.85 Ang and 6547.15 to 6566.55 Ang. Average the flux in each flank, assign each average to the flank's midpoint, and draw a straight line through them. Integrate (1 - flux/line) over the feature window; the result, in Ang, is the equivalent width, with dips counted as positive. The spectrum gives 6.3 Ang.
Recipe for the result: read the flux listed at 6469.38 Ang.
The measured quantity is 155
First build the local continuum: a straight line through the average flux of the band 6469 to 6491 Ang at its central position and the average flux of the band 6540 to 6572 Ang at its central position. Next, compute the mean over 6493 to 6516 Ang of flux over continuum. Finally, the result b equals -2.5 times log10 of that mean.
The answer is 0.28 mag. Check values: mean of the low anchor 156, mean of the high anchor 294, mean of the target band 155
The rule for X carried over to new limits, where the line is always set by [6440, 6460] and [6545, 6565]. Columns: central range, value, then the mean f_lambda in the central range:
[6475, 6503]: 8.3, 152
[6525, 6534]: 4.3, 152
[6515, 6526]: 4.8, 153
